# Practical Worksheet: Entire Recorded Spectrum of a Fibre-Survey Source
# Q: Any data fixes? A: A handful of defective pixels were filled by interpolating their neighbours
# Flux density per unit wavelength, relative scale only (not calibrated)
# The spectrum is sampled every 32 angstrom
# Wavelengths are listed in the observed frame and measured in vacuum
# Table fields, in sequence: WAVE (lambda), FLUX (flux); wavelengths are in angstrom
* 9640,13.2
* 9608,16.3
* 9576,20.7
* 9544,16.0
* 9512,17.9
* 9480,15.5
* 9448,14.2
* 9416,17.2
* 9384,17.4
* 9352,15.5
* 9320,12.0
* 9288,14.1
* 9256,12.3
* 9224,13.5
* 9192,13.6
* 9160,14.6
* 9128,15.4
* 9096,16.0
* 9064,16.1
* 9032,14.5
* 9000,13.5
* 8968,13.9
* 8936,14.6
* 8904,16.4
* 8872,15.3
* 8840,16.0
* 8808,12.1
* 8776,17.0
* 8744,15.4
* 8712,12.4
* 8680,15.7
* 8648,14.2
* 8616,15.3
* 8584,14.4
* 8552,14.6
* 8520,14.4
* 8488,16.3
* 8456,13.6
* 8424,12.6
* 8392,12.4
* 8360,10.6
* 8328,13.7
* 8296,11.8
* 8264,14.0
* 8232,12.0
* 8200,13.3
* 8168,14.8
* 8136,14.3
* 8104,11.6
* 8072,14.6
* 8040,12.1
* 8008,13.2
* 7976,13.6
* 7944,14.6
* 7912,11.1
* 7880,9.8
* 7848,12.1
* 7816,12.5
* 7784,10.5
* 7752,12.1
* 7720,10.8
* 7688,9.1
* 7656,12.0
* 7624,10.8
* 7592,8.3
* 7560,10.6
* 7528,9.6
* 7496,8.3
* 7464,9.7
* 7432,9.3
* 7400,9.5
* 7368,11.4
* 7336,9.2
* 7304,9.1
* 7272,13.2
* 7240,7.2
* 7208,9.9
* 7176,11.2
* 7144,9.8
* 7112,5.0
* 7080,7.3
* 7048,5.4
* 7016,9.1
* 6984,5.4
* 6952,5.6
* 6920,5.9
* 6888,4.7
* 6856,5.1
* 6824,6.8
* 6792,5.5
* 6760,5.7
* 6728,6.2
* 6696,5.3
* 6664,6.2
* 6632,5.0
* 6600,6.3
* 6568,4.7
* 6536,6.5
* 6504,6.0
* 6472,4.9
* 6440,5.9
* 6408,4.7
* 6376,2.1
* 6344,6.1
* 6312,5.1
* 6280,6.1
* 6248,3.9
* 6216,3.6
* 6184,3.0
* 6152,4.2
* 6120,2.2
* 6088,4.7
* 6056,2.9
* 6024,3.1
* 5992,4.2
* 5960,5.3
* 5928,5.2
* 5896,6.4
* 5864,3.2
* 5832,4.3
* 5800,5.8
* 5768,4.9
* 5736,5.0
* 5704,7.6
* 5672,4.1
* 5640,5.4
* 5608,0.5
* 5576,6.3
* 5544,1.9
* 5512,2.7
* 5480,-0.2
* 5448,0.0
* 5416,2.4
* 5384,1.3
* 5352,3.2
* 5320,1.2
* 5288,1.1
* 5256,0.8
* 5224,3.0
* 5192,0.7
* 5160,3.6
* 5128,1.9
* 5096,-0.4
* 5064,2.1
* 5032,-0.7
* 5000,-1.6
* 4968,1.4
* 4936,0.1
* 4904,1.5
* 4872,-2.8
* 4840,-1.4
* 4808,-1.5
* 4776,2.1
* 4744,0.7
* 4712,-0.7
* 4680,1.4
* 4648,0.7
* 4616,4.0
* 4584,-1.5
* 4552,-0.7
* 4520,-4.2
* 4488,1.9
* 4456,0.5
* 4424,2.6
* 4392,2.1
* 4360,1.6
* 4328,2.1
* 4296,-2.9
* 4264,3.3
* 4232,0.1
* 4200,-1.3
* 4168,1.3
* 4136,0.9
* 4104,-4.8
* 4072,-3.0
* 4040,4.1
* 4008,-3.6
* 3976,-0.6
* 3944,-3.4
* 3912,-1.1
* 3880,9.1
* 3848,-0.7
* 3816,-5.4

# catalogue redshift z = 0.79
